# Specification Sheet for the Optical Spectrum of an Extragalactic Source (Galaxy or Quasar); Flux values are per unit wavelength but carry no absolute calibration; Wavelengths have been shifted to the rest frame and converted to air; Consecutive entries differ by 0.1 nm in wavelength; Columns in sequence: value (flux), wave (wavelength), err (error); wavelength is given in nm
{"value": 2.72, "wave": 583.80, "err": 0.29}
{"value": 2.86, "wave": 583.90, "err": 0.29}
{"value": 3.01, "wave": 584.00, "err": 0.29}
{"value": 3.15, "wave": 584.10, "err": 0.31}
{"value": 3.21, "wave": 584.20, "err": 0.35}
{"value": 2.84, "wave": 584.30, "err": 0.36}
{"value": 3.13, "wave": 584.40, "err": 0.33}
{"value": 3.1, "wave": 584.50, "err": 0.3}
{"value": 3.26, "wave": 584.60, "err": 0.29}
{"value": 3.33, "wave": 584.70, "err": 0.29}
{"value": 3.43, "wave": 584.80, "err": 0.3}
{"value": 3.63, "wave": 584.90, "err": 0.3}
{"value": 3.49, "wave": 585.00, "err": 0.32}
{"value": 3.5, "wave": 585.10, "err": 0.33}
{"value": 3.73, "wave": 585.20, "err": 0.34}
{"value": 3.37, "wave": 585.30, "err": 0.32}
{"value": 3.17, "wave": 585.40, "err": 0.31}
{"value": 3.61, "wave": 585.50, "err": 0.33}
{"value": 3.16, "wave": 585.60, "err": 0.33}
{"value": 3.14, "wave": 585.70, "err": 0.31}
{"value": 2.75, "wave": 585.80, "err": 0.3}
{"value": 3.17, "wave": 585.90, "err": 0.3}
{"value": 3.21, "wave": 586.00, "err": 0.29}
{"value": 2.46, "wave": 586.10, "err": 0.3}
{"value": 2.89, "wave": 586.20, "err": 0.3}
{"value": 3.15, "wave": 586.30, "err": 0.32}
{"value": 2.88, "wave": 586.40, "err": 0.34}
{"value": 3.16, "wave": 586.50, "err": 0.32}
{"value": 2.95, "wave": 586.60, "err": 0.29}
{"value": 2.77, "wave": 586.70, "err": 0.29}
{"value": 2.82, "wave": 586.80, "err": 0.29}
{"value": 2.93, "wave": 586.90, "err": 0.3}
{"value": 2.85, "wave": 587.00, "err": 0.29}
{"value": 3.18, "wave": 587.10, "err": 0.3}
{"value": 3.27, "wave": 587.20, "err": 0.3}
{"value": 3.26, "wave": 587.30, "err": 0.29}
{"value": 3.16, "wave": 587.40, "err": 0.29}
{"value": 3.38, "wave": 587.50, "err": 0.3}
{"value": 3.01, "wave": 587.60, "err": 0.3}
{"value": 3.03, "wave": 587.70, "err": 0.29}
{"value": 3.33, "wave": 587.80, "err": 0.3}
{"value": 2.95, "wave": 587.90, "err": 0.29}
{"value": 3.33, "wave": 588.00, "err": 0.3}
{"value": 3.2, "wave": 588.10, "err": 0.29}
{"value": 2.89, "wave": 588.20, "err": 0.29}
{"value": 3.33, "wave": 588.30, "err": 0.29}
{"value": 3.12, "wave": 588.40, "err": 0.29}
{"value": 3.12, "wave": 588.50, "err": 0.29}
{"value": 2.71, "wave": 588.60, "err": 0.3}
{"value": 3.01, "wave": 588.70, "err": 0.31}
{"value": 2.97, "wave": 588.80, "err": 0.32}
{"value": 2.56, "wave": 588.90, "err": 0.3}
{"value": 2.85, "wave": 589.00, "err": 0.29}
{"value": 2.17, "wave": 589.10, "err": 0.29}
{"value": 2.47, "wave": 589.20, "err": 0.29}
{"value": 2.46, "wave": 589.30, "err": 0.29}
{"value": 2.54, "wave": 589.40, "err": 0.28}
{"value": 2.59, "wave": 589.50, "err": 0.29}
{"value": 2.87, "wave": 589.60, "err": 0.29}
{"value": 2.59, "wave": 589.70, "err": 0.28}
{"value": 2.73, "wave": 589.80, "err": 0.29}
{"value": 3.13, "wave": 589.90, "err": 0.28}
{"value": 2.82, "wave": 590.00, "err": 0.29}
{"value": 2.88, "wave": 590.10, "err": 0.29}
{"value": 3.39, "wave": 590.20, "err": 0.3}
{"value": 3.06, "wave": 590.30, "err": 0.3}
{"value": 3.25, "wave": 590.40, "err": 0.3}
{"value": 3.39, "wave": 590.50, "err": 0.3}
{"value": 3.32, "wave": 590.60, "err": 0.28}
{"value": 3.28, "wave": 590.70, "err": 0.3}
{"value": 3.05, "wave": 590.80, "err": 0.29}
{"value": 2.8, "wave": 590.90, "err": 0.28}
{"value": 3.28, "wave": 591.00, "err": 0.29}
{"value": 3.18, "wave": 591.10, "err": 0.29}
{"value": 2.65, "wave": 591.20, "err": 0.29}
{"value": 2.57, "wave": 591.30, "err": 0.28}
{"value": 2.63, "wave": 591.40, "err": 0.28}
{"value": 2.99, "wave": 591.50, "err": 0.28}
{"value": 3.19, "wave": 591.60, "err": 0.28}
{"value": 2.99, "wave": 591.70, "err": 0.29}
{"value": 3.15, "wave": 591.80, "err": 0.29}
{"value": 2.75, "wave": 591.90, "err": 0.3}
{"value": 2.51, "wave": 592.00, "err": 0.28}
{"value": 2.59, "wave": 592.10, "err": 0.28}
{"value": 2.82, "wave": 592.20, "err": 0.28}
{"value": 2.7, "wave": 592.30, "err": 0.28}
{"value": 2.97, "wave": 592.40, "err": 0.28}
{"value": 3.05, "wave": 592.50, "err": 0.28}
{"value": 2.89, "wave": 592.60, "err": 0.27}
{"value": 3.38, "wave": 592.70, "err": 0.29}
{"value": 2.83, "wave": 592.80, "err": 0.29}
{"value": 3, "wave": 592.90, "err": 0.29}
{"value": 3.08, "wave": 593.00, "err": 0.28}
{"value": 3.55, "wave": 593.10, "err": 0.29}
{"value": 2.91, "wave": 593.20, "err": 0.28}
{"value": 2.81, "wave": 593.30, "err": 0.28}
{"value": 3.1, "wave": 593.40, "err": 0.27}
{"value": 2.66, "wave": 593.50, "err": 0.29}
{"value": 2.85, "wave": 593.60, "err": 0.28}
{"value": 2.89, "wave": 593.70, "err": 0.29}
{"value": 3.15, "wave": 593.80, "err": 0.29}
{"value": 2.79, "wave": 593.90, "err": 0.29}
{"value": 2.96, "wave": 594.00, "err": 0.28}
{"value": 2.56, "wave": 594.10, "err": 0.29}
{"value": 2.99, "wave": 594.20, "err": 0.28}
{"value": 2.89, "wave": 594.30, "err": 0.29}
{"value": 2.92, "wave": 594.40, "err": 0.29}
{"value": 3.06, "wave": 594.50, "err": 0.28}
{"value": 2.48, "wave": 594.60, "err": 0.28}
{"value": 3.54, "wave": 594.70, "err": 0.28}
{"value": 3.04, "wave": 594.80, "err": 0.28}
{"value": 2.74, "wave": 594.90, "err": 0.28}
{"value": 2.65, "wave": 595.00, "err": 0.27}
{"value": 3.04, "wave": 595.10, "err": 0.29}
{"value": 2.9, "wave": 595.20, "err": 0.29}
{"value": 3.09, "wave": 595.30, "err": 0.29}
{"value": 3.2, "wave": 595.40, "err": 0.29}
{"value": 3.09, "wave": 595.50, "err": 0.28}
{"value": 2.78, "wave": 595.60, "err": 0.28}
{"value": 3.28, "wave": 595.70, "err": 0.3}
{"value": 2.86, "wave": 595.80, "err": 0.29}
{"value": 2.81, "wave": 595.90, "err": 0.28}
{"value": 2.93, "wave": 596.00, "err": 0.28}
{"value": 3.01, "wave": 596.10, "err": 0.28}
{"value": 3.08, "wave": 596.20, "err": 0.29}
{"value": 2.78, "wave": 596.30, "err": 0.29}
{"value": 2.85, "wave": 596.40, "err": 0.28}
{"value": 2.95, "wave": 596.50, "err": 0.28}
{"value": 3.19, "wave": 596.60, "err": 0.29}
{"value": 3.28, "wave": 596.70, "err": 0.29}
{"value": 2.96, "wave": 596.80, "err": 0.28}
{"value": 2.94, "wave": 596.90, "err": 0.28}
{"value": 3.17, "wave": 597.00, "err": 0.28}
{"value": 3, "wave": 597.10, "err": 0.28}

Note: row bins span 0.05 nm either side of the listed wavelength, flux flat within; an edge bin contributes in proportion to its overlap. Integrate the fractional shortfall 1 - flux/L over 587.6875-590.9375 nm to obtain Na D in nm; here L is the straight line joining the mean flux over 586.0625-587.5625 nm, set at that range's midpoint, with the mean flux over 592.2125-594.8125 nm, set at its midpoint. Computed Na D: 0.052 nm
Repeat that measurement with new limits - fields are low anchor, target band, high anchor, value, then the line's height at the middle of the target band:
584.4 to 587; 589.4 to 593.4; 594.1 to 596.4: 0.095 nm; 3.03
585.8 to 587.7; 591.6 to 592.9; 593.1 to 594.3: 0.013 nm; 2.93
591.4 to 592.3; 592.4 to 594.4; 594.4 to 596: -0.041 nm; 2.9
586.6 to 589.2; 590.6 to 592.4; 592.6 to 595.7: 0.046 nm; 2.98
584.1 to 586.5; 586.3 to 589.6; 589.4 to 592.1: 0.141 nm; 3.08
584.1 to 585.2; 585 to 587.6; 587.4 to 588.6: 0.081 nm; 3.22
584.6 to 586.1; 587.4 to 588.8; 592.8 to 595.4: 0.038 nm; 3.19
